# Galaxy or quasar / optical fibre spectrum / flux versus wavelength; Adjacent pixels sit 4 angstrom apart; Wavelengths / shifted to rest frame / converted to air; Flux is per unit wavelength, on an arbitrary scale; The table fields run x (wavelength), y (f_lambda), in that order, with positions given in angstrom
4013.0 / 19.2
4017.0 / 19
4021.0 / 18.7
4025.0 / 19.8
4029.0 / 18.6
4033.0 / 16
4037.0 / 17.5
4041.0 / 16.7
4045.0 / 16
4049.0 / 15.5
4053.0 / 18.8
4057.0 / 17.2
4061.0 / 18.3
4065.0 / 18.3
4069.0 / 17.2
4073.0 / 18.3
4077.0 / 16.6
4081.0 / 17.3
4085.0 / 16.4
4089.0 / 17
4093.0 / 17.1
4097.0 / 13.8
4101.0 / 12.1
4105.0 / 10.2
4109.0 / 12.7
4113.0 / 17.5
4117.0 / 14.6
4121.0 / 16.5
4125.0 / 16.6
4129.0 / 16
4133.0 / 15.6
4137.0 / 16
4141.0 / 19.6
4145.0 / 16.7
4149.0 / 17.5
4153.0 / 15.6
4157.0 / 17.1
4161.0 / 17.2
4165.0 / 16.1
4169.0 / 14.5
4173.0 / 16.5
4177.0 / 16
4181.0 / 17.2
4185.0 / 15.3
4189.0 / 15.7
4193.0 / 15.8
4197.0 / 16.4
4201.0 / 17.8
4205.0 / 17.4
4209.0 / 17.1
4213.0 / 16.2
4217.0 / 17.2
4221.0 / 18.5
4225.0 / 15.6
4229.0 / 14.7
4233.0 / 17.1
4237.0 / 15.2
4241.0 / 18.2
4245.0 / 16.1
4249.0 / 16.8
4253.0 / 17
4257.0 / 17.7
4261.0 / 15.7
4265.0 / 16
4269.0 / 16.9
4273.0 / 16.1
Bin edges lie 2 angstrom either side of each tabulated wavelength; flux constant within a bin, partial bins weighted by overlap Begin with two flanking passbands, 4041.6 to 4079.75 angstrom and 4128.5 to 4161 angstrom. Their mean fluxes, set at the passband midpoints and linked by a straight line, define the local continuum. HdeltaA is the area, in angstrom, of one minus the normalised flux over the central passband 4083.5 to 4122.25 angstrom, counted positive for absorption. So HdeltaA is 5.3 angstrom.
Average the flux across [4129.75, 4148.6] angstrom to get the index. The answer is 17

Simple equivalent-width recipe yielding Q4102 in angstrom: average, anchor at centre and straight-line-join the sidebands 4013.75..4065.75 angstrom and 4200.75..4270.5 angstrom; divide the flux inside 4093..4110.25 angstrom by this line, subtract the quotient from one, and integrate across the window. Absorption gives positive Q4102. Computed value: 4.6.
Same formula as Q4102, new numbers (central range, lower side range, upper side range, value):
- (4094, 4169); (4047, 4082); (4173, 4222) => 6.4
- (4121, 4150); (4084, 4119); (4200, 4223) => -2.6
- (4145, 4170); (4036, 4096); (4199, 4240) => 0.7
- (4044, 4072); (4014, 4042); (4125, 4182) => 0.5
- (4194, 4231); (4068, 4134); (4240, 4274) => -0.8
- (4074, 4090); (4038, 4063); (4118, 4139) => -0.2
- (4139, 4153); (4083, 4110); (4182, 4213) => -2.1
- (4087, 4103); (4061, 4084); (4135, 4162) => 2.2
